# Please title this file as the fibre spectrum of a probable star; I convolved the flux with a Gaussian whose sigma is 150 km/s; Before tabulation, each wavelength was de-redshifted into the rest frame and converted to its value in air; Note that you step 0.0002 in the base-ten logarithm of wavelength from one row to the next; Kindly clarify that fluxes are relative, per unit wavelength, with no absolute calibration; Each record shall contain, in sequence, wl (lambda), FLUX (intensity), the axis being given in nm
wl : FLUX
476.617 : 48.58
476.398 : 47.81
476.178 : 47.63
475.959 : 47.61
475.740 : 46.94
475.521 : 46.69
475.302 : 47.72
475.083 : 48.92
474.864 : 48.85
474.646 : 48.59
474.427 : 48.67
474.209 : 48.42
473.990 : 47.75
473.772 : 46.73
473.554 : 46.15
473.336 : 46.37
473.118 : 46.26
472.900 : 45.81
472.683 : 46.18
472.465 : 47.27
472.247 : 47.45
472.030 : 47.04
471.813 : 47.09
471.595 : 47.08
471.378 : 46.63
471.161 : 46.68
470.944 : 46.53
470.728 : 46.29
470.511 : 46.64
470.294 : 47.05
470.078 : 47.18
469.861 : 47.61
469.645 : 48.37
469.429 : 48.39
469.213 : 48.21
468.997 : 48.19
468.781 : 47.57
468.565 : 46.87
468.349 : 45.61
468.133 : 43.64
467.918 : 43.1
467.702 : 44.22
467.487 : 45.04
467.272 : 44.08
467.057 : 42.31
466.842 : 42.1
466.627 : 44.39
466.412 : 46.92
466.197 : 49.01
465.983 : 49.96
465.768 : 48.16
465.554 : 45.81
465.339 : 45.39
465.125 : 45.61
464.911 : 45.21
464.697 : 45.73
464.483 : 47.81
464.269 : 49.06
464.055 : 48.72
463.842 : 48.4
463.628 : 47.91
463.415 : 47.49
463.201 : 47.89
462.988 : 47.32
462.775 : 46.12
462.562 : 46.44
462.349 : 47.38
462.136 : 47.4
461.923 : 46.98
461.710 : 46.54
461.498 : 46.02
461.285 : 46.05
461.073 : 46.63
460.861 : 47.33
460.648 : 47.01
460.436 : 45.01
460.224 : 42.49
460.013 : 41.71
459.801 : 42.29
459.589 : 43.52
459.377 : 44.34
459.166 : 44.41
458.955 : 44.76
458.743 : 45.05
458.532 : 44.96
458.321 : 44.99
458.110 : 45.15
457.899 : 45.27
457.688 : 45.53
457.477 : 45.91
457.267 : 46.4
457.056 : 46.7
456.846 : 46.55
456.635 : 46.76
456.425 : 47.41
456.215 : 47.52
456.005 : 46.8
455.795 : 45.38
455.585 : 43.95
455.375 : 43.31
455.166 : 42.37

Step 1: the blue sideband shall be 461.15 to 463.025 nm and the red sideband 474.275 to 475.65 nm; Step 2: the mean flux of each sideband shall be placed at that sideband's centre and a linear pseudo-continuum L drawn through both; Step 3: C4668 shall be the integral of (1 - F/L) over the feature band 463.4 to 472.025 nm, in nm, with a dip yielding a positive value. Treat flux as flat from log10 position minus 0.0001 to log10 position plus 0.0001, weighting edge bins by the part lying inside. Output 0.15 nm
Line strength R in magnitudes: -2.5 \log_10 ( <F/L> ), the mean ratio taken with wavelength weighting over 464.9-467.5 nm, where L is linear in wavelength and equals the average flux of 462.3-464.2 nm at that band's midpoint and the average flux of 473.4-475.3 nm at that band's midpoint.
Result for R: 0.04 mag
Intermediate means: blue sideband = 47.6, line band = 45.7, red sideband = 48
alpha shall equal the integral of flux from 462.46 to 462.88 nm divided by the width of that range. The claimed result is 46.3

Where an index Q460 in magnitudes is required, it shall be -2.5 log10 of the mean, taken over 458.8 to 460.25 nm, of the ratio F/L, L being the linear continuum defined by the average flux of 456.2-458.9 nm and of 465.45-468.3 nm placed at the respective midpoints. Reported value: 0.057 mag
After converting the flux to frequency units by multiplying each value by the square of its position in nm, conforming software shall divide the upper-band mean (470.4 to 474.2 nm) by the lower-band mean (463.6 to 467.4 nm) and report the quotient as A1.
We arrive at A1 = 1.04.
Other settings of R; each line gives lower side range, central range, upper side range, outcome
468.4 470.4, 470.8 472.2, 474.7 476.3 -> 0.02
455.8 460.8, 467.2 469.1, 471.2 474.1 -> 0.02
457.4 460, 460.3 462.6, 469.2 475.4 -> -0.03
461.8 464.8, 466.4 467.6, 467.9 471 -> 0.08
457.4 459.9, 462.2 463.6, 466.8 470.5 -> -0.05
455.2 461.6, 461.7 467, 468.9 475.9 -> -0.02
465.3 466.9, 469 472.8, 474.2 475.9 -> 0.00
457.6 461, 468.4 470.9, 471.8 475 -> -0.02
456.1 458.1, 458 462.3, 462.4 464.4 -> 0.04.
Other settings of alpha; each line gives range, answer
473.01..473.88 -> 46.4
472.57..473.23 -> 46.1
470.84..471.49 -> 46.6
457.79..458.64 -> 45.1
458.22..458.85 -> 45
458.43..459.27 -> 44.8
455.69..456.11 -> 46.1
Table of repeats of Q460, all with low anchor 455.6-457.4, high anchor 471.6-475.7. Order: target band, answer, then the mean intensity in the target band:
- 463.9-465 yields -0.011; 47.4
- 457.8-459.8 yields 0.049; 44.6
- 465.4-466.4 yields -0.023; 48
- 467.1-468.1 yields 0.073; 44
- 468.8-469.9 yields -0.024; 48.2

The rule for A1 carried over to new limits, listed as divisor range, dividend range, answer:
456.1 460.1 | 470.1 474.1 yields 1.10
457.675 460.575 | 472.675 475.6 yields 1.14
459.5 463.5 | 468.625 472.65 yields 1.07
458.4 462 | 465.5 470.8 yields 1.06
